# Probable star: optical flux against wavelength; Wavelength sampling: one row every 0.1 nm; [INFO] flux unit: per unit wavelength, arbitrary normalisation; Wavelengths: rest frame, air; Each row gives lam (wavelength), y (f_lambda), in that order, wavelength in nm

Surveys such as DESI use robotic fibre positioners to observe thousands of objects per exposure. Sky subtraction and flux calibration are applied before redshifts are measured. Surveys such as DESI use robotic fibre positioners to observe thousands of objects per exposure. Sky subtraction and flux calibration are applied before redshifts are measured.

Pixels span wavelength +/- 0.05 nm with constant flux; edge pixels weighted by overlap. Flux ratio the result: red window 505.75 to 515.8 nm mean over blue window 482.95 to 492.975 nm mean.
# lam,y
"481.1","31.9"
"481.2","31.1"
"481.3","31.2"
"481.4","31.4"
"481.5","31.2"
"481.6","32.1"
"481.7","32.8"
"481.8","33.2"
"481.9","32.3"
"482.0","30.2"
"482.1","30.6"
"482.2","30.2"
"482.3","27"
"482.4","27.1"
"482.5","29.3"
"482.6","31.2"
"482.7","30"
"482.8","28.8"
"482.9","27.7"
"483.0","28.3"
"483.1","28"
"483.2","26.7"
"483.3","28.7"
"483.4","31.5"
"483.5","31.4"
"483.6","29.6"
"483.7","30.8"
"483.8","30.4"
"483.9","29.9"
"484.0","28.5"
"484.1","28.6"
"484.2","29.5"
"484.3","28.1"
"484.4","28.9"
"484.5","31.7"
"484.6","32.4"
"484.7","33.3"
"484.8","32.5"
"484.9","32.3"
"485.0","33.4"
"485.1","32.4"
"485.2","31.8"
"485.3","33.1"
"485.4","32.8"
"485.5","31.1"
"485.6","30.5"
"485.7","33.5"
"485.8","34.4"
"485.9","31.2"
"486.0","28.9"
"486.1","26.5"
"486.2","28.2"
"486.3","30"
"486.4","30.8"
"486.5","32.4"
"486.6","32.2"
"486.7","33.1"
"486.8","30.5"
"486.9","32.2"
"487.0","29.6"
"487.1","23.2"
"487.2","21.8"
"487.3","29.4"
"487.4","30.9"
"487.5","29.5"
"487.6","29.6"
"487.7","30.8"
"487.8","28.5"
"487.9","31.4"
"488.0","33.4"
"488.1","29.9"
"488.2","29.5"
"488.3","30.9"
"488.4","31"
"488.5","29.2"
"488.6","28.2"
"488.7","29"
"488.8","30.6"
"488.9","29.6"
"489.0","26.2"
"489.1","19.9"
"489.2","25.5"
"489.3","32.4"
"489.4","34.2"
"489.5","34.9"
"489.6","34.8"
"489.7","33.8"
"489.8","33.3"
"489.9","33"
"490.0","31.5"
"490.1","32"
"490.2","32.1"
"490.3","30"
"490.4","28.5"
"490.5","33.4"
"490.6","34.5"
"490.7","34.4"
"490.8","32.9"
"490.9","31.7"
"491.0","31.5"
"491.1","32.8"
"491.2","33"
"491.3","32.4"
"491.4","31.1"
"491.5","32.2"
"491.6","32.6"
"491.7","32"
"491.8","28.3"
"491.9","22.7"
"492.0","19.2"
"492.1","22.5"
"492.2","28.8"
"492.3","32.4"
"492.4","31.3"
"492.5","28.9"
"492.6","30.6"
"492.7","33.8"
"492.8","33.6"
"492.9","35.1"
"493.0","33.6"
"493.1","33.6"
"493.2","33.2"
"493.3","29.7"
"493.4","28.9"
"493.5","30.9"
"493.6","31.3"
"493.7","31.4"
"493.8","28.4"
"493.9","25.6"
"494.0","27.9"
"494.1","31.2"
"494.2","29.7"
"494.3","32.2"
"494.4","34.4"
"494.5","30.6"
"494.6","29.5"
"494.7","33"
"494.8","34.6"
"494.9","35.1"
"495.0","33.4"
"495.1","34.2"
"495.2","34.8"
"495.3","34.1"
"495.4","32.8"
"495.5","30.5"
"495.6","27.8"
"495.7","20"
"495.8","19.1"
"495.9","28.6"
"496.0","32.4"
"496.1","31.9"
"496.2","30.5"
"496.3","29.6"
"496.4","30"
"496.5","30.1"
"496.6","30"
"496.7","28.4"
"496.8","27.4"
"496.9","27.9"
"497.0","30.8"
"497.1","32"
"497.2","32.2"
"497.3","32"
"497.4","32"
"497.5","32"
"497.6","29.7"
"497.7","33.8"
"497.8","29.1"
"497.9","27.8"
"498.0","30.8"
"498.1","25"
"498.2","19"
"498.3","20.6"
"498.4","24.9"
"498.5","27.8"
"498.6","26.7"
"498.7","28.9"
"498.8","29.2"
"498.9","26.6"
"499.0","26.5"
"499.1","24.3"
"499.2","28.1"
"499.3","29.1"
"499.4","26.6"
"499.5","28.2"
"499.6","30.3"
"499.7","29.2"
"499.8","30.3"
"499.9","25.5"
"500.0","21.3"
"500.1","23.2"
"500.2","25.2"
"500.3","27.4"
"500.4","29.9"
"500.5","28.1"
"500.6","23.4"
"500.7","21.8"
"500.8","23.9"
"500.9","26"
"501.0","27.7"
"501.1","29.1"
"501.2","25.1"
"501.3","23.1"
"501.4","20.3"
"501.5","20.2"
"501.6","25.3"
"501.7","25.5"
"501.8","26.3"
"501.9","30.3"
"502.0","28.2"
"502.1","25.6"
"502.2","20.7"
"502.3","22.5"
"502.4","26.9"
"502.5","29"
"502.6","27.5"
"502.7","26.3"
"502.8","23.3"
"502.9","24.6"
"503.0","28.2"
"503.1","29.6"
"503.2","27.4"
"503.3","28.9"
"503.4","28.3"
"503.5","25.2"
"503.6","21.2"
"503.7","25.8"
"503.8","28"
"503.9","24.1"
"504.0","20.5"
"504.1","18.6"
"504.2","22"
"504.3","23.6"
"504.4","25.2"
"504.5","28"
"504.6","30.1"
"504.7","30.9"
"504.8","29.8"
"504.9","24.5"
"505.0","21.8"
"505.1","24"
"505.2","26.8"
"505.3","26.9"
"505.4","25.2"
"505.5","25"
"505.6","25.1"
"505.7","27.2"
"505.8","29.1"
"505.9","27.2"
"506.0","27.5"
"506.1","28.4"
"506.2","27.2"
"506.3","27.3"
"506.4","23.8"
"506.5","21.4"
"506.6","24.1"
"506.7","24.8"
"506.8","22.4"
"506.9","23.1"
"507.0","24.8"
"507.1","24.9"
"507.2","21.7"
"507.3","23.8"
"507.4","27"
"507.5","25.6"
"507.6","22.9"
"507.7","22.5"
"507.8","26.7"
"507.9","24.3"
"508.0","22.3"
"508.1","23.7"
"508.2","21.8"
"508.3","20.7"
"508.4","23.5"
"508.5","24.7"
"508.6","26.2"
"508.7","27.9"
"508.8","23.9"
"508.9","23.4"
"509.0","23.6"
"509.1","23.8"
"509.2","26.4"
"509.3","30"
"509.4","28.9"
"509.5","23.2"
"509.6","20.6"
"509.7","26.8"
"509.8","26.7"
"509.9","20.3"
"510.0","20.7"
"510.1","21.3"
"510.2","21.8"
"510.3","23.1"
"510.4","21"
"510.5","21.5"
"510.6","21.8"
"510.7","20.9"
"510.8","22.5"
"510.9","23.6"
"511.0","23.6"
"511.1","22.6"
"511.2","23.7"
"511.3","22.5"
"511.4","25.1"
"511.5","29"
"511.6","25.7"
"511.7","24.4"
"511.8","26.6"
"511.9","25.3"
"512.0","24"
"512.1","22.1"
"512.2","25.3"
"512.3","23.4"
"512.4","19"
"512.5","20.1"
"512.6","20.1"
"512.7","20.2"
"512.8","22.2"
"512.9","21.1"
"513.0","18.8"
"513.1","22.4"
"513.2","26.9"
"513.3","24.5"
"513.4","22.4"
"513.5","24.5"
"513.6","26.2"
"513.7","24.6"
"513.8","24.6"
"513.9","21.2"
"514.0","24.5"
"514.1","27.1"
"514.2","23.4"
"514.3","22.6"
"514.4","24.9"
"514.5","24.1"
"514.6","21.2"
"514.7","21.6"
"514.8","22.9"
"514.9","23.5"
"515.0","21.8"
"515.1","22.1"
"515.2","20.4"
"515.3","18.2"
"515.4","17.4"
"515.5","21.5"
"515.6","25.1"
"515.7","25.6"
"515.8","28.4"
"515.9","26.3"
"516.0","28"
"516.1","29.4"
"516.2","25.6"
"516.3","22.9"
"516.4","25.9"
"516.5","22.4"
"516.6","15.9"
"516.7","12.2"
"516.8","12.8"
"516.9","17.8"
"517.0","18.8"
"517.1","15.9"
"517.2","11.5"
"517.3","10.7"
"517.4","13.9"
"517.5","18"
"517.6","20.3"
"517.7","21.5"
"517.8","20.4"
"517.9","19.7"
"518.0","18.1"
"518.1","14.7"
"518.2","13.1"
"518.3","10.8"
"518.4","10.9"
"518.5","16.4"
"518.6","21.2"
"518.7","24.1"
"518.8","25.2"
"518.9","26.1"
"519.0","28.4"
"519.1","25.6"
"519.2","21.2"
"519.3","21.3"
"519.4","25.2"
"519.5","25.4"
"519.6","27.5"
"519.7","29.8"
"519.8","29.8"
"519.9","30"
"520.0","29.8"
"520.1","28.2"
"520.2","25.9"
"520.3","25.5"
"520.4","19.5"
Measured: 0.8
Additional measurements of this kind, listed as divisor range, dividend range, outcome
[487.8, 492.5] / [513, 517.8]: 0.71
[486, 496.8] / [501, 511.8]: 0.82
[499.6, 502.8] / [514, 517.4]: 0.83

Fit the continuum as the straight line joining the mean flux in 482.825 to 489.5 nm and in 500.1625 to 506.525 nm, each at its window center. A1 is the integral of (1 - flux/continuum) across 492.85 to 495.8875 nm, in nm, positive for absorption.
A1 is -0.31 nm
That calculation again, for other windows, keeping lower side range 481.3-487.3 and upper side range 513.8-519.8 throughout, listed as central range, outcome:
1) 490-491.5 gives -0.189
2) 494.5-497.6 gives -0.396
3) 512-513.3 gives 0.028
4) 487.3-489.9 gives -0.105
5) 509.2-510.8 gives -0.006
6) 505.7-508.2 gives -0.080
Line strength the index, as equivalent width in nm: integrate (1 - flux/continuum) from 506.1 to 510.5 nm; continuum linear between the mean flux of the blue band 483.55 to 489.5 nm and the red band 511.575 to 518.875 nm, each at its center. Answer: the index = -0.115 nm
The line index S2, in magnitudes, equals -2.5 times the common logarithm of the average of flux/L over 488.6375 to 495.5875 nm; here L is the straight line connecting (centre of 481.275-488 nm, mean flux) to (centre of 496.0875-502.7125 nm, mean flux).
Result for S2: -0.086 mag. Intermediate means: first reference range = 30.3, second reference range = 27.2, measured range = 31.1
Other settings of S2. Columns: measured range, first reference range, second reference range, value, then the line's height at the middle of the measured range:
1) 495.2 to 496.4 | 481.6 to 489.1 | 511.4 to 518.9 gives -0.079 mag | 27.1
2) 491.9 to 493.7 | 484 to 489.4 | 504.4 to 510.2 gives -0.061 mag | 28.6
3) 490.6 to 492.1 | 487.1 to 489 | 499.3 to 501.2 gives -0.064 mag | 28.6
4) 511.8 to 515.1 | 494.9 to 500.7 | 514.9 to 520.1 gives -0.012 mag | 22.8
